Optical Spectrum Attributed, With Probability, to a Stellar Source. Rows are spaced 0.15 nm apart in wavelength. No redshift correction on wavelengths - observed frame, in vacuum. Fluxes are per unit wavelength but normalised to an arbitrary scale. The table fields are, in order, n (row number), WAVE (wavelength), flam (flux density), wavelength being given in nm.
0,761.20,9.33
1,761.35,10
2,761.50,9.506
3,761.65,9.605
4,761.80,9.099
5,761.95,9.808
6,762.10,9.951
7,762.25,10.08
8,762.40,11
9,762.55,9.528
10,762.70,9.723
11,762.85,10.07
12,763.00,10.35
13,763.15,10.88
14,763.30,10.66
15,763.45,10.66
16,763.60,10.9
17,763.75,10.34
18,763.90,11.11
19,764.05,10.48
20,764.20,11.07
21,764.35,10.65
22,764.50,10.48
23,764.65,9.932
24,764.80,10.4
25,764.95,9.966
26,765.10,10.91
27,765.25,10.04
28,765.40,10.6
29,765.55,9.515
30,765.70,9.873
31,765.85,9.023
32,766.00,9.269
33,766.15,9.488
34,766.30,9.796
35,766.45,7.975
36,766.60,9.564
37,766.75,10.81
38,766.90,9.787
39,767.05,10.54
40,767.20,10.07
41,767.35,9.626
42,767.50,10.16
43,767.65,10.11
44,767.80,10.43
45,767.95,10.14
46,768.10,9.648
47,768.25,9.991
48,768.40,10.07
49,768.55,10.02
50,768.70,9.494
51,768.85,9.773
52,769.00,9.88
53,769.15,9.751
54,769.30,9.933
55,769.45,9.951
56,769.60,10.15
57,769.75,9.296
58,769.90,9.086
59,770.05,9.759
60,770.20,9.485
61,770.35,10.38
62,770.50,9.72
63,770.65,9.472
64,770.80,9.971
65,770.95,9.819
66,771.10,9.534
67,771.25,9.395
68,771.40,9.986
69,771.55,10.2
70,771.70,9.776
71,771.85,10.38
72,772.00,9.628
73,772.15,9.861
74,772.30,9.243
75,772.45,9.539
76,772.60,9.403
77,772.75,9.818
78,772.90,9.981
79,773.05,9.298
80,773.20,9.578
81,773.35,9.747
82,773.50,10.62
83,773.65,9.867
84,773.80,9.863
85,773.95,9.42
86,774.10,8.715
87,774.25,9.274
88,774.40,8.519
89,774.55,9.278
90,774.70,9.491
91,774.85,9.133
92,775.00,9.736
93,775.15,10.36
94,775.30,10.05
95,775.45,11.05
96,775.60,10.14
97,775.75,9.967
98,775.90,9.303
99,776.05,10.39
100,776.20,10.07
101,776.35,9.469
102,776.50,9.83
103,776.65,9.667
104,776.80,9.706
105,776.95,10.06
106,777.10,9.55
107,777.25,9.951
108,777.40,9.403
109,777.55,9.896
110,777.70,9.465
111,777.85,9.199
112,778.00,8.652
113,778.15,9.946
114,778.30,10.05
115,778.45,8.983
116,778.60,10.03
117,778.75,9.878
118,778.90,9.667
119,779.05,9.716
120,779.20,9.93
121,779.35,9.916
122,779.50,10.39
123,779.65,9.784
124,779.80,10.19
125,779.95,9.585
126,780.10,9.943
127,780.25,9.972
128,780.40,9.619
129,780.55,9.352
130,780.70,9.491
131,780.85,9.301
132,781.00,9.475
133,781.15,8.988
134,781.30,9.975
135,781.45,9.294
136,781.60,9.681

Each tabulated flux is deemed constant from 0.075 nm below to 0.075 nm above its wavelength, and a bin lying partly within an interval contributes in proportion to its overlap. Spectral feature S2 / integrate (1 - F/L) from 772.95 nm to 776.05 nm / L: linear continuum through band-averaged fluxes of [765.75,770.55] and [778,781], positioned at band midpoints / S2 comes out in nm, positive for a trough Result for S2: 0.02 nm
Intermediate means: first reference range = 9.79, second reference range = 9.74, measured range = 9.69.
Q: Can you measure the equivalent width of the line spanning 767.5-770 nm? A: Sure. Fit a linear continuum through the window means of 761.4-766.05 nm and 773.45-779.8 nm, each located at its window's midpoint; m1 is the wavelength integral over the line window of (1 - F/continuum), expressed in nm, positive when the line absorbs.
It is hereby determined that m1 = 0.03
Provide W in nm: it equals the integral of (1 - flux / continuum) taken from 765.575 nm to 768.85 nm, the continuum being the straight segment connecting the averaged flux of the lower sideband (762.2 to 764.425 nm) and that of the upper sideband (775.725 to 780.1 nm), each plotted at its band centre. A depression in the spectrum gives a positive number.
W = 0.160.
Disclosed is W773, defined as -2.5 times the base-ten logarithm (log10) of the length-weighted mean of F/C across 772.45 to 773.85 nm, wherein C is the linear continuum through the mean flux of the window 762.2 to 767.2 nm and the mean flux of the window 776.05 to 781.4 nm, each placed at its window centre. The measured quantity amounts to 0.01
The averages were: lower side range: 10.2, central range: 9.78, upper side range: 9.7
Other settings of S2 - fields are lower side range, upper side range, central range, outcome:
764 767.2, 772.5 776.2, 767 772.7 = 0.020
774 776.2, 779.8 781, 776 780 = -0.039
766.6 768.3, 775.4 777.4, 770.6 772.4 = 0.042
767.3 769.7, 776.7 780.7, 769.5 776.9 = 0.086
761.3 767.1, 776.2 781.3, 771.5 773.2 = 0.023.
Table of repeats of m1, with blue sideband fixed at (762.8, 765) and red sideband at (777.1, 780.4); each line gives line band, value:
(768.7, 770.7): 0.10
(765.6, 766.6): 0.11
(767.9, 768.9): 0.04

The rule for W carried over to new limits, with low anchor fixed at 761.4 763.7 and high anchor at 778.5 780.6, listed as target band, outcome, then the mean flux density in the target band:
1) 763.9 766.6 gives 0.02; 9.99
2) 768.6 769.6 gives 0.02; 9.83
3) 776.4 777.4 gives 0.01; 9.76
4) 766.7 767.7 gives -0.01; 10.1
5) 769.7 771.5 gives 0.06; 9.67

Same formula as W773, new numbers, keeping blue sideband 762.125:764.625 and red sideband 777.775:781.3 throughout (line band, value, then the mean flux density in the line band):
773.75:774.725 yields 0.084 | 9.19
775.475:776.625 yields -0.009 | 9.92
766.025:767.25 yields 0.063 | 9.73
